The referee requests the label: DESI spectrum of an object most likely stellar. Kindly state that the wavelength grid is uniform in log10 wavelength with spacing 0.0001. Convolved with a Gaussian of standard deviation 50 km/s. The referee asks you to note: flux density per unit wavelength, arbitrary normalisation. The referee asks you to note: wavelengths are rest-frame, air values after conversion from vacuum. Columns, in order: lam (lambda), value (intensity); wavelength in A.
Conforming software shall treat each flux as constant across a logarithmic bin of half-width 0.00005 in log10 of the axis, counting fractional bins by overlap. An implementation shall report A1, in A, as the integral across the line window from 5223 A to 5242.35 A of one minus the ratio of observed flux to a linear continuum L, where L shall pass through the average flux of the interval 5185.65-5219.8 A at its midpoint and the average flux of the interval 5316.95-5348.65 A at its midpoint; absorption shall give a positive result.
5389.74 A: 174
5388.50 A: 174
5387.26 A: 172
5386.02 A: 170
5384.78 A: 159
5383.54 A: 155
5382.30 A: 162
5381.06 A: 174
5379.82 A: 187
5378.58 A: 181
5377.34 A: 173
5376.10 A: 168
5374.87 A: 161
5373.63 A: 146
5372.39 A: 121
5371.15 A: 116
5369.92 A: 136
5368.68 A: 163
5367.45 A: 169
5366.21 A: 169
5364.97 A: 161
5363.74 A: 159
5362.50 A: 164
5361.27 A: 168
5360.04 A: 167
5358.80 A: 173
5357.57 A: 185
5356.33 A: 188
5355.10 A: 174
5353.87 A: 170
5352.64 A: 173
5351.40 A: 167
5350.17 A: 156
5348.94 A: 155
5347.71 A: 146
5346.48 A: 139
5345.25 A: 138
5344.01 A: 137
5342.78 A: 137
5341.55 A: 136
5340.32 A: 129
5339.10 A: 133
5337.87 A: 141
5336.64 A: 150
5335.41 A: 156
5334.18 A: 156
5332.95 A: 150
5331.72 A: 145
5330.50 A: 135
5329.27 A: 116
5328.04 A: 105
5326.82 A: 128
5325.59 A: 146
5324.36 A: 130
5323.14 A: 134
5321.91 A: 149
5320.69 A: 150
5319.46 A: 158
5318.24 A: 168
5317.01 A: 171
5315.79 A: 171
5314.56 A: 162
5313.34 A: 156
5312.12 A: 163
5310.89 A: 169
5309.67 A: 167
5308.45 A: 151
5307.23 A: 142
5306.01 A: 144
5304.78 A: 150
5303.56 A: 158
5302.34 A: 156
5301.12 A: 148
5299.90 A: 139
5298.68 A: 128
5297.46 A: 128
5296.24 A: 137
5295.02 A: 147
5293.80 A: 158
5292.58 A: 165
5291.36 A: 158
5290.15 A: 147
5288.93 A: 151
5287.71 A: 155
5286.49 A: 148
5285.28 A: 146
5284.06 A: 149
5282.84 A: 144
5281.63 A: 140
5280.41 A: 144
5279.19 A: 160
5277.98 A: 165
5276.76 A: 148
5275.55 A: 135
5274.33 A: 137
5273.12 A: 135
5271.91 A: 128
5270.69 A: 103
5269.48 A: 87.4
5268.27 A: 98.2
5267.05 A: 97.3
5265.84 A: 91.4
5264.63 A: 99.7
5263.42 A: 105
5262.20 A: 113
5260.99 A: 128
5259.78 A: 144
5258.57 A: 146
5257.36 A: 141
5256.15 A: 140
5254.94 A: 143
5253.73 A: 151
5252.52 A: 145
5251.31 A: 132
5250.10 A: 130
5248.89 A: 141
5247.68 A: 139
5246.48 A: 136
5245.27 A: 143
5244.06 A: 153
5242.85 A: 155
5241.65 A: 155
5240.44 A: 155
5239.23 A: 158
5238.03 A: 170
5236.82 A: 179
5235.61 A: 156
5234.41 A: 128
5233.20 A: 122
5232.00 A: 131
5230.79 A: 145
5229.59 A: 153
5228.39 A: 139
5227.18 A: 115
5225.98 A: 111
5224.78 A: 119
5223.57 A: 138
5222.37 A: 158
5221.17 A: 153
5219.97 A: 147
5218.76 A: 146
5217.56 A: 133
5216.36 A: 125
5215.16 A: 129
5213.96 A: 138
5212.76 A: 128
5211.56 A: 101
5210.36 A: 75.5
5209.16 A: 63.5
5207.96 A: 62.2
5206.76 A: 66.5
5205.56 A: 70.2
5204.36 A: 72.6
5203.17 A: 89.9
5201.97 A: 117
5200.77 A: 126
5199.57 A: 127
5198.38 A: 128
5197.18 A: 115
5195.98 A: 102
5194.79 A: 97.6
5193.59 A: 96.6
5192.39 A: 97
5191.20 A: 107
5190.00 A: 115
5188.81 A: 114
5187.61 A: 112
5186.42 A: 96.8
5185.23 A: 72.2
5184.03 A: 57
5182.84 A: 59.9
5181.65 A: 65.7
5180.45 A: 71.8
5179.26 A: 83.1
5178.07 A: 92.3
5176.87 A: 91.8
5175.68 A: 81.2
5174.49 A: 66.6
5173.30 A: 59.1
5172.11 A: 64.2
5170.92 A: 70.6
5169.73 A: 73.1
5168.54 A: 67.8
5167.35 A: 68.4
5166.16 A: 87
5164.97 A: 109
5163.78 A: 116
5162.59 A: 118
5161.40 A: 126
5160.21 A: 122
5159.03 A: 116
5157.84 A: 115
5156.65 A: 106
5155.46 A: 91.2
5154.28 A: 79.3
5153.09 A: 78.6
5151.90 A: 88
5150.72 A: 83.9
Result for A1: -4.8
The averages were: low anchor 106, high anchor 141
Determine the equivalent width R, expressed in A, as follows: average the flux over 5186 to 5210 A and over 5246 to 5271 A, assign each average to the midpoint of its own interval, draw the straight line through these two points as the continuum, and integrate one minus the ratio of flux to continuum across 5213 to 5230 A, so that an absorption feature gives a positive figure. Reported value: -4.2 A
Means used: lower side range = 98.6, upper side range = 125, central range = 136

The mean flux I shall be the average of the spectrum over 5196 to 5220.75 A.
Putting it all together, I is 108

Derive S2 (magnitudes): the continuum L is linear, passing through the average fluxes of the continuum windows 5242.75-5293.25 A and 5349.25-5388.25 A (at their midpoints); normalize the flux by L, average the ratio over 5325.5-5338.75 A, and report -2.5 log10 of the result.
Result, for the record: 0.11 mag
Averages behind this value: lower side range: 136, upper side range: 164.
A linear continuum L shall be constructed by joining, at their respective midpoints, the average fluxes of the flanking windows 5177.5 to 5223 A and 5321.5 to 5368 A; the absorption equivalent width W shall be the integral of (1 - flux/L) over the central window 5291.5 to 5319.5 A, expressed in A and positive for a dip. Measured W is -3.2 A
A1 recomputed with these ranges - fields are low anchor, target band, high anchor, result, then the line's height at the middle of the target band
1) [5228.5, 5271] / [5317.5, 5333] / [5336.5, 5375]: 0.9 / 148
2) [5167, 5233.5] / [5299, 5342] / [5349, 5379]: -0.3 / 147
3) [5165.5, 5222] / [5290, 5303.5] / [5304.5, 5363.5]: -1.0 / 137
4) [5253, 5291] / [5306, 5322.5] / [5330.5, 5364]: -1.6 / 145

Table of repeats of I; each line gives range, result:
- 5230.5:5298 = 139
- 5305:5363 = 152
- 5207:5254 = 134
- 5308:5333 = 149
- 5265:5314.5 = 142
